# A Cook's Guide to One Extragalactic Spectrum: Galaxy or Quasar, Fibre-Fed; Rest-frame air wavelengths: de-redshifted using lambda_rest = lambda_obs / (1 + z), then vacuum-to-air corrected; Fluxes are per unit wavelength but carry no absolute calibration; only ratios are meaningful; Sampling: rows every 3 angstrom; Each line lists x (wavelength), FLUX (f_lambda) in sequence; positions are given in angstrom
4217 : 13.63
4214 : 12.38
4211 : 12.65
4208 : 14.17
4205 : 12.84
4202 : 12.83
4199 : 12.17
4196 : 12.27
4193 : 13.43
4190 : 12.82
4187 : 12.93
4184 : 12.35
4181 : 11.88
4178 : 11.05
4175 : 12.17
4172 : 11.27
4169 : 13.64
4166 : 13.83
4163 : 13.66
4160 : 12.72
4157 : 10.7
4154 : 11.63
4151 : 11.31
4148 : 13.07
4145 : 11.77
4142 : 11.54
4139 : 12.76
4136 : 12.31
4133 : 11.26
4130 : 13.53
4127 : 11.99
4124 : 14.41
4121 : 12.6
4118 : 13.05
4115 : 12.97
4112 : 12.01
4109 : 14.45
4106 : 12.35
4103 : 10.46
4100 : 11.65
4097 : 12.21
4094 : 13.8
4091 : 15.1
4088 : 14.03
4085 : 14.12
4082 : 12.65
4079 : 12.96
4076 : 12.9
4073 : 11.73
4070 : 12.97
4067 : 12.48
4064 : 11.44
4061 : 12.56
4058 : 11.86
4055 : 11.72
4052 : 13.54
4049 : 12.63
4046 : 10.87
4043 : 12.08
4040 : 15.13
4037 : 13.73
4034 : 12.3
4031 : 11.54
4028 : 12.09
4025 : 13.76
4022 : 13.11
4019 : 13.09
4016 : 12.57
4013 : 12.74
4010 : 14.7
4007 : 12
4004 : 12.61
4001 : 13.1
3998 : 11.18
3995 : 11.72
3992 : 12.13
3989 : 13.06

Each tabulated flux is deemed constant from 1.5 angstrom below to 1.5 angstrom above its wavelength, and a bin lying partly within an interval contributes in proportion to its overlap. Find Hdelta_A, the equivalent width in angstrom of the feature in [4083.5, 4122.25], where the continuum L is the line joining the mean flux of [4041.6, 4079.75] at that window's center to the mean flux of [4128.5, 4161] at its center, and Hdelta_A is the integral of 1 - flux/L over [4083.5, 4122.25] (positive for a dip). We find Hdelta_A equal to -2.6 angstrom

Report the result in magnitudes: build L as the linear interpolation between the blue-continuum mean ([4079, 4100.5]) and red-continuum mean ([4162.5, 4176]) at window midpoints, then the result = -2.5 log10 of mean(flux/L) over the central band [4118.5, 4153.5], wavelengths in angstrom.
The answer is 0.06 mag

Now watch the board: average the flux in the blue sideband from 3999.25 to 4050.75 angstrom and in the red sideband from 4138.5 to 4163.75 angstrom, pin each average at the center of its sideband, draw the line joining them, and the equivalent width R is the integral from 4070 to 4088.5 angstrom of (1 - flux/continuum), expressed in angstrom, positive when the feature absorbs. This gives -0.76 angstrom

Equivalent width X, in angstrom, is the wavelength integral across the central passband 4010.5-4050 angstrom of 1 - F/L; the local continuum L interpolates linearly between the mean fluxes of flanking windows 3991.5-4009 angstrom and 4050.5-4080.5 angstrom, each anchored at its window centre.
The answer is -1.6 angstrom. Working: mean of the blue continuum 12.2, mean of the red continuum 12.4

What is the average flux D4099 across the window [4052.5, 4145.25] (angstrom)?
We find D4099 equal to 12.7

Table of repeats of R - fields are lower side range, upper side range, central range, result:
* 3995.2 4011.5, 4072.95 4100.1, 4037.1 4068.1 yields 1.23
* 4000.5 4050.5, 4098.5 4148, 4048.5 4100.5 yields -0.75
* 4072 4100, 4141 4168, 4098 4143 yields 0.88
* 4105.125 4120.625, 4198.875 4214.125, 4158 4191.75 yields 1.03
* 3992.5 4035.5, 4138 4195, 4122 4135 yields -0.38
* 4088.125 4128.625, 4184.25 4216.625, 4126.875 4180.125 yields 2.64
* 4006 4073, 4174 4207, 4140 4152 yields 0.51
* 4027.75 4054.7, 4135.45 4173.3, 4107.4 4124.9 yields -1.08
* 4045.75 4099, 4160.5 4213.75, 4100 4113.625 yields 0.54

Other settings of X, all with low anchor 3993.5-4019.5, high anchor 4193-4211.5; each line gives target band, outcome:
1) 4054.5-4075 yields 0.9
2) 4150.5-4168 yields 0.6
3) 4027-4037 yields 0.3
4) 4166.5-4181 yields 0.8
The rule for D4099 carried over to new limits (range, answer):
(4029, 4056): 12.6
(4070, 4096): 13.4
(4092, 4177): 12.5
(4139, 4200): 12.3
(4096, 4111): 12.2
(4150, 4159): 11.3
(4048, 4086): 12.6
